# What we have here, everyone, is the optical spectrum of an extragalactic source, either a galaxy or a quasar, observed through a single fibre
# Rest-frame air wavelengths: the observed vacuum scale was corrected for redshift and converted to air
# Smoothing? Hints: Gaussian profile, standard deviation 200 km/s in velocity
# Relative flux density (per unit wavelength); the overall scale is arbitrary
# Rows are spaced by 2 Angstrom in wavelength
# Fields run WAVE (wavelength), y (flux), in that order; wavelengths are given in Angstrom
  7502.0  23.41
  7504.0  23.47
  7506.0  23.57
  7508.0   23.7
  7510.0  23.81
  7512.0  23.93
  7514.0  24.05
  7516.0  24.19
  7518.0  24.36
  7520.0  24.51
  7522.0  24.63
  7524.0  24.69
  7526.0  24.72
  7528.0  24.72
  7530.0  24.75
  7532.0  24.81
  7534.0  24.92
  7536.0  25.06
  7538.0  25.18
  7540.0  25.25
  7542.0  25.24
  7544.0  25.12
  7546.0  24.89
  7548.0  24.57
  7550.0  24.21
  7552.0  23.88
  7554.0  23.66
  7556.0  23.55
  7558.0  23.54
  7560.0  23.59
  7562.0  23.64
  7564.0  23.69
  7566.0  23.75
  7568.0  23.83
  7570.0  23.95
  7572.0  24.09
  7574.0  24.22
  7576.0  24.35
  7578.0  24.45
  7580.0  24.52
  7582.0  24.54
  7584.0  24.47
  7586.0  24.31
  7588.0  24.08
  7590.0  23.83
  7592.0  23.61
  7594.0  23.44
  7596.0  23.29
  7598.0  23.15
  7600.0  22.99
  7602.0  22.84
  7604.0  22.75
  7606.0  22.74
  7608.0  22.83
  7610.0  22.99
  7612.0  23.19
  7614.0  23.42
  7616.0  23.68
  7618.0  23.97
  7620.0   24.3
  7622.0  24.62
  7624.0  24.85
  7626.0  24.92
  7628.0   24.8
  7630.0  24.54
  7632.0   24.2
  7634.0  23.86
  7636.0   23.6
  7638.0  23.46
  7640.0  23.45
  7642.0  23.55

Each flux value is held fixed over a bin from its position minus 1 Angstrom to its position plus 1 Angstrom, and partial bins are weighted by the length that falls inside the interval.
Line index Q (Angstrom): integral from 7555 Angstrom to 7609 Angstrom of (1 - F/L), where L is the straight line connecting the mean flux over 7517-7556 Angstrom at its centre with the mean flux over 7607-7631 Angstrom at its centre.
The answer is 1.3 Angstrom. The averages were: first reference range 24.7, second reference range 24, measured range 23.7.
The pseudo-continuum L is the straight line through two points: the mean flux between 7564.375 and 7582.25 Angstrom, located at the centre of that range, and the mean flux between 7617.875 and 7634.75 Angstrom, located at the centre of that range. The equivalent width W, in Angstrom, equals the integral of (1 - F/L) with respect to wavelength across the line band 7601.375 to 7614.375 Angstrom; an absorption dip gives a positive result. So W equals 0.8 Angstrom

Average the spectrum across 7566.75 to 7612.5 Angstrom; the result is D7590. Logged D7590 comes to 23.7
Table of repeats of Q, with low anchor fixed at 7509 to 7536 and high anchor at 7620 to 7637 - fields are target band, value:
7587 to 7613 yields 1.30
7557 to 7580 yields 0.48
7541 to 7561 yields 0.20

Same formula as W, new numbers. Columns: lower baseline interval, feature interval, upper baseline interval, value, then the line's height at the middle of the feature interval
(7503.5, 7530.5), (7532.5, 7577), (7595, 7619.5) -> -0.93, 23.8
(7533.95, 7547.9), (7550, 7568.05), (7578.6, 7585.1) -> 0.81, 24.8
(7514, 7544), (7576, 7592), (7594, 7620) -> -0.41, 23.7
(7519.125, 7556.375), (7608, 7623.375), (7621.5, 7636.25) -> 0.49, 24.5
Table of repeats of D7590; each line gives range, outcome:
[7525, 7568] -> 24.4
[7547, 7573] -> 23.8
